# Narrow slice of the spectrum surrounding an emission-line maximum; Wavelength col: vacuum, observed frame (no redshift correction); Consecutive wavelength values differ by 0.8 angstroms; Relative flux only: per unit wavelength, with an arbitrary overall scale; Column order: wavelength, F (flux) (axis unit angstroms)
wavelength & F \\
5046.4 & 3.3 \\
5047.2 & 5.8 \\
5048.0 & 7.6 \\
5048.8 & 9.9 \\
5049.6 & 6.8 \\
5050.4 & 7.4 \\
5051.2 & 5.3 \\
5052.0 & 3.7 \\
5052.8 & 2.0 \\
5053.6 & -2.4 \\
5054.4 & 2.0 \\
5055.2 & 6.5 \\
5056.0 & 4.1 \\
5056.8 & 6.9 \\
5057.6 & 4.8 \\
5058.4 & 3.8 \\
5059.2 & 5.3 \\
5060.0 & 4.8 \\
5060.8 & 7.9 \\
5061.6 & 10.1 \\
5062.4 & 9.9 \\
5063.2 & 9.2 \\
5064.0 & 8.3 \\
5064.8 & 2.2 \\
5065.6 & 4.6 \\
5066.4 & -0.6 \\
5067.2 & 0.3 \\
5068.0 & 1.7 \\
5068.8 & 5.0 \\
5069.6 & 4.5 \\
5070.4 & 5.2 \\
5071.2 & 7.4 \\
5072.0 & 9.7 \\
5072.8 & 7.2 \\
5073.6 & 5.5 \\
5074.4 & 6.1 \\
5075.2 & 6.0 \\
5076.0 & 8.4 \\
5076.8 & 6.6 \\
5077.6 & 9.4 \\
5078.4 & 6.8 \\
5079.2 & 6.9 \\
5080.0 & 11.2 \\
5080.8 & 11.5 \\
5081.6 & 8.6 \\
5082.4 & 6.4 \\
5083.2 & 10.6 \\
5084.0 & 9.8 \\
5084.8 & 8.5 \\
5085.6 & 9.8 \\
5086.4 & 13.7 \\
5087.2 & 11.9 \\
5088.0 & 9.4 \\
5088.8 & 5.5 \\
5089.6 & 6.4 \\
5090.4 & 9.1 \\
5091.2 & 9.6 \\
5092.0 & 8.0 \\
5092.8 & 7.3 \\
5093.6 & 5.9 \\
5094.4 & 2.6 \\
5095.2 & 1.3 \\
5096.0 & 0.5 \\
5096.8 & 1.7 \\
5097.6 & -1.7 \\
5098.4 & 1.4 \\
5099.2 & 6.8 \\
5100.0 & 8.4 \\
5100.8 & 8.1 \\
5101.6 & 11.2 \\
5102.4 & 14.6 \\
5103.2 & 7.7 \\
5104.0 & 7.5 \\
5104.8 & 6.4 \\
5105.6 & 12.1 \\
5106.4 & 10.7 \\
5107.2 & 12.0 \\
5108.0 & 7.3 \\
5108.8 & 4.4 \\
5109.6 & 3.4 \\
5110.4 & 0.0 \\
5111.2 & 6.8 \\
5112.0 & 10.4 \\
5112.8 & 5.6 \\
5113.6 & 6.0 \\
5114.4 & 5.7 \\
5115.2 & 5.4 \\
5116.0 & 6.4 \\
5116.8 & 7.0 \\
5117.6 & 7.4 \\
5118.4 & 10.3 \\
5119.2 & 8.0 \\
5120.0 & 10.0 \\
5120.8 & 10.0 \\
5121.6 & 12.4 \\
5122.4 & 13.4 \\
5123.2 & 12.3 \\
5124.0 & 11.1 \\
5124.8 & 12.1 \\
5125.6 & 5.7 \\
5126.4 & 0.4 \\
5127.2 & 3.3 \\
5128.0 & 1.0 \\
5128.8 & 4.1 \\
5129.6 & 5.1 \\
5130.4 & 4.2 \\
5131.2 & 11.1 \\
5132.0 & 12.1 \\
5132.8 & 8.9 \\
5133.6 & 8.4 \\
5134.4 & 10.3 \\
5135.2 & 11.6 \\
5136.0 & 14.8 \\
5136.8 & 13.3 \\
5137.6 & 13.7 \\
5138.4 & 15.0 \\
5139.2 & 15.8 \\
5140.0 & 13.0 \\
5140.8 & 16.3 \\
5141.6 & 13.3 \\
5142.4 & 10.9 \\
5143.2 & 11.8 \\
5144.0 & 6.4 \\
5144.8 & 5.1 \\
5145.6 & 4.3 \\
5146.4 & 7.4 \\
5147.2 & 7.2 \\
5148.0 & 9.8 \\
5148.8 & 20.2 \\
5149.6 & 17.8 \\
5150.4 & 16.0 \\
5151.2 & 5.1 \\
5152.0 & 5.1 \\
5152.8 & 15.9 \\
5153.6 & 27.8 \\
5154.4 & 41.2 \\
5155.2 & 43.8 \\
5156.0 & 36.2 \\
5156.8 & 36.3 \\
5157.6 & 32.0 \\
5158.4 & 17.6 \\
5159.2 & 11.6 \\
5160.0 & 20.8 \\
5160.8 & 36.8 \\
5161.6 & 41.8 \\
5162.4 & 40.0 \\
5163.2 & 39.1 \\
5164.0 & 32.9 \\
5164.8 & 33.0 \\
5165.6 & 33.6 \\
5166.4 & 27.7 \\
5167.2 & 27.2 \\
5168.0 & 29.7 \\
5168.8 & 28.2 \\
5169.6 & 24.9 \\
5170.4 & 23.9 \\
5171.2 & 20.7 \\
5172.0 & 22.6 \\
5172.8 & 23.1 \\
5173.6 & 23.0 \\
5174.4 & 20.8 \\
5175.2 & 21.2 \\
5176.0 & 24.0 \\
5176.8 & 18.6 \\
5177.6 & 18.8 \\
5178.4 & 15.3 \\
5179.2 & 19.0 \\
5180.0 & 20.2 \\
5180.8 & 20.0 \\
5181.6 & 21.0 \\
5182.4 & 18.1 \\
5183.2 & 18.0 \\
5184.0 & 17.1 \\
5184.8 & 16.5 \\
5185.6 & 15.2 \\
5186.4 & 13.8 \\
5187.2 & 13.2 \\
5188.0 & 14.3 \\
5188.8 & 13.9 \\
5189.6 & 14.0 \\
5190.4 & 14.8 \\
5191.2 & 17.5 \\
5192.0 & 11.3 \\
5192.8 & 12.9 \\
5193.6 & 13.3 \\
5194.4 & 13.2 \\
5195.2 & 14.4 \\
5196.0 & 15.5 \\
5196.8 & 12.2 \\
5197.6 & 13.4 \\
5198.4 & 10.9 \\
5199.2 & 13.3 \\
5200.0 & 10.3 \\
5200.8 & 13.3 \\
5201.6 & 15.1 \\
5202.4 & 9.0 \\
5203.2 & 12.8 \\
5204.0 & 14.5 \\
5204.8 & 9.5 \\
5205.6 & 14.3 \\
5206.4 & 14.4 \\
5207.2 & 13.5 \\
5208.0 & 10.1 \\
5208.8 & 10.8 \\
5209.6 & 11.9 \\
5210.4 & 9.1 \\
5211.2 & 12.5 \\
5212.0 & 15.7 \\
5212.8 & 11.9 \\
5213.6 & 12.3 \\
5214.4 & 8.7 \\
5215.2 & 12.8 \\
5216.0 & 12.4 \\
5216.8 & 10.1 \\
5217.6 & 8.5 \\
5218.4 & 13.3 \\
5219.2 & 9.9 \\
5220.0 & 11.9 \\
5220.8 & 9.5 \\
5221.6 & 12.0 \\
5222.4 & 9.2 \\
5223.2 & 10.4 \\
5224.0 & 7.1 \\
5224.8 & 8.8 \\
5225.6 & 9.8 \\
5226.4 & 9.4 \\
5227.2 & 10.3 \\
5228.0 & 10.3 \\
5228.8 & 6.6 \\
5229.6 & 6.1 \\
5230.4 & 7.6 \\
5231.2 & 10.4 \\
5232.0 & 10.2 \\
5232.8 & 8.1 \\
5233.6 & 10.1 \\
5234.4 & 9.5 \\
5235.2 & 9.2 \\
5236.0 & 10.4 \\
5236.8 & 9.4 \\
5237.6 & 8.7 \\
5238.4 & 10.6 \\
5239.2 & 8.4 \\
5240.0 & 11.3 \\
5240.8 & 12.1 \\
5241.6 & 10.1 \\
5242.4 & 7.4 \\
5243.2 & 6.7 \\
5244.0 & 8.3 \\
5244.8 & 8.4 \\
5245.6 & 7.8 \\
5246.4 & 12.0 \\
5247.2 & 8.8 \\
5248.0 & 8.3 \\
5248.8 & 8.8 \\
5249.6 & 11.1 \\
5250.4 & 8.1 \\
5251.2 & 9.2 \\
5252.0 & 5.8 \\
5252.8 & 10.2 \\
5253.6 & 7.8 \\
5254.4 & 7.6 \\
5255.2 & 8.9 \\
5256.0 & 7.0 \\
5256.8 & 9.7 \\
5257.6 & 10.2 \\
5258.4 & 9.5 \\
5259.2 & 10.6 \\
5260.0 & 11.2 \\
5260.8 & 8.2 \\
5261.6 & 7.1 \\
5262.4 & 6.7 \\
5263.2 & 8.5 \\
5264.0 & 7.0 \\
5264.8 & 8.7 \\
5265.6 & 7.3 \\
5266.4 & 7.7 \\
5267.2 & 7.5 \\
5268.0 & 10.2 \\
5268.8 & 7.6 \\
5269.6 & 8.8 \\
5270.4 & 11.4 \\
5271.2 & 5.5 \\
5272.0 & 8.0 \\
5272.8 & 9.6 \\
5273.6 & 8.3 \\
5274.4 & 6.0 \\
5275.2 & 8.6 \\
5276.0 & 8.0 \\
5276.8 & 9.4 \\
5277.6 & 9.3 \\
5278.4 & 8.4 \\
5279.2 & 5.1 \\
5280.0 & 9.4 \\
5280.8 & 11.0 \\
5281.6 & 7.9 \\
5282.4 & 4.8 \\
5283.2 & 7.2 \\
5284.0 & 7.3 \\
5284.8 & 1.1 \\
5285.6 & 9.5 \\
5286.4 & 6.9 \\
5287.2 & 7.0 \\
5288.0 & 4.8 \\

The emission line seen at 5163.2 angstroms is Ly-alpha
